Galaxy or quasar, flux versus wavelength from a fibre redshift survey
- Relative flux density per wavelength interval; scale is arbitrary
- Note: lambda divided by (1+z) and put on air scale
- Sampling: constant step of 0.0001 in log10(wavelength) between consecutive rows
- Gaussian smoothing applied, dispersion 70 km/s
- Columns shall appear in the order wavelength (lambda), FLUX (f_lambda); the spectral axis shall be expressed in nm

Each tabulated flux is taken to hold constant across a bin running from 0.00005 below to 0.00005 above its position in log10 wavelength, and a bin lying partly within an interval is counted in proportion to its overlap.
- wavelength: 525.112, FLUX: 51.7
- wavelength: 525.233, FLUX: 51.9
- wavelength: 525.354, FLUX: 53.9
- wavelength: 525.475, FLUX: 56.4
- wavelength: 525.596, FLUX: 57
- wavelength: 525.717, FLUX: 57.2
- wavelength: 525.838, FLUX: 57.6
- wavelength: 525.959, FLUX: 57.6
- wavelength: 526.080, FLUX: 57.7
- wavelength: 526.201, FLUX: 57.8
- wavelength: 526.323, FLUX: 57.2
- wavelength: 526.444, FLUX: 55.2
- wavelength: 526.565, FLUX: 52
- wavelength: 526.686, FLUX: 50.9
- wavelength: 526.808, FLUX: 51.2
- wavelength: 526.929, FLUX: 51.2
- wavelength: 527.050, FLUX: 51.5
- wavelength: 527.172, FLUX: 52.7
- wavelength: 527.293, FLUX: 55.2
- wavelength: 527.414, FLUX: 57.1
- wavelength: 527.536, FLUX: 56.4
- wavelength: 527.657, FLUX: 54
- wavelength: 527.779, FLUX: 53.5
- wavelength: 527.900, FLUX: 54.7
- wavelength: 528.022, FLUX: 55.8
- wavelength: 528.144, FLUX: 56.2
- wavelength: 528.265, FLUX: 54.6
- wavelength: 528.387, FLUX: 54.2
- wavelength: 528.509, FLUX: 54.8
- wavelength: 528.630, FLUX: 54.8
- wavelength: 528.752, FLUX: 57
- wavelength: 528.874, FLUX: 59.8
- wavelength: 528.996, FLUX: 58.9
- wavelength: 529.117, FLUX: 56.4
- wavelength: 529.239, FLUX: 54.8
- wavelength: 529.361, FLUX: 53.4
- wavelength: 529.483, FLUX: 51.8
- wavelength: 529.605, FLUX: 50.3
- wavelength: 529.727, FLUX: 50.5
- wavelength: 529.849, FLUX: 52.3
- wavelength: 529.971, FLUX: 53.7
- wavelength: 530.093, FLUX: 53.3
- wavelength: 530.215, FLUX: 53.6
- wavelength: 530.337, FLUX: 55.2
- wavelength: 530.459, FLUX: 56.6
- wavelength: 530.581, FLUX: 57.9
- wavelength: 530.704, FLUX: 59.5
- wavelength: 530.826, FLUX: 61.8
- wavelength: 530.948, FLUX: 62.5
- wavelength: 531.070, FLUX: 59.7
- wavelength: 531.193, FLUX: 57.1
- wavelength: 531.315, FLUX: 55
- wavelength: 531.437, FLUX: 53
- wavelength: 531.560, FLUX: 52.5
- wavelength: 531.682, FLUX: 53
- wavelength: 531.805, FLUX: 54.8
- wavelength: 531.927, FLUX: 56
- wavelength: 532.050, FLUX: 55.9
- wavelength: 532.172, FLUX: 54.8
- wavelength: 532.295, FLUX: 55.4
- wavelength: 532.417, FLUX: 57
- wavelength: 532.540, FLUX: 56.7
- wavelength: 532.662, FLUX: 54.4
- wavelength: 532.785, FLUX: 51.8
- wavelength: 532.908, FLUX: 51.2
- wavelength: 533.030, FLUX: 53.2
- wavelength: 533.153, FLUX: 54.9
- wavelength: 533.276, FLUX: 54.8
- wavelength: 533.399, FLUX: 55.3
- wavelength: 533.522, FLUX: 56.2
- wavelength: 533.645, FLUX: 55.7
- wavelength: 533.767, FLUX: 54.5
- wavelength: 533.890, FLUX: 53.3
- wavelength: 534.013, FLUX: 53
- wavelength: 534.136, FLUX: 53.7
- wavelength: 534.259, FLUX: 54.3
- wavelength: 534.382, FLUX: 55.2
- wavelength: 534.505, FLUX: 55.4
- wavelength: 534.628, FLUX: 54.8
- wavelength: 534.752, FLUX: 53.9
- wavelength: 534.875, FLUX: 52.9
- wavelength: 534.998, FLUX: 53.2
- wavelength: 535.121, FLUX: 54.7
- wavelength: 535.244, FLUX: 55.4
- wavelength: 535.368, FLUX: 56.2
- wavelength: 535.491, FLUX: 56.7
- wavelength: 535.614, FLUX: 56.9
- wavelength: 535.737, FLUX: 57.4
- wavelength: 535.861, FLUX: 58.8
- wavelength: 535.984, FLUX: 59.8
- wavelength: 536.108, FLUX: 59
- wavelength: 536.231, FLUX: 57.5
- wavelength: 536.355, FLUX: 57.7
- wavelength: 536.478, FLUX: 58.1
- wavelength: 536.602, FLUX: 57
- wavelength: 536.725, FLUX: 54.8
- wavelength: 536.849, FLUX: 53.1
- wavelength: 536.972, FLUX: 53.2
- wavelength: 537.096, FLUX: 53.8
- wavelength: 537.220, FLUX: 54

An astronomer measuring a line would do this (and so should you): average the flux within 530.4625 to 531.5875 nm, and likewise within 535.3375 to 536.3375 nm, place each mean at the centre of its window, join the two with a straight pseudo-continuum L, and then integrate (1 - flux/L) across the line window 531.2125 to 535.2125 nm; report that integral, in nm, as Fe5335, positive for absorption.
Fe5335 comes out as 0.232 nm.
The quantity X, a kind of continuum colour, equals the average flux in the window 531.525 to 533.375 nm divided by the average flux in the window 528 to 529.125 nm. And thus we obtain 0.97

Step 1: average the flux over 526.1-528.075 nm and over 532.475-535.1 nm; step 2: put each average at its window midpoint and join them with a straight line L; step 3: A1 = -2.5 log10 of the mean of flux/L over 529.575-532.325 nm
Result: -0.02 mag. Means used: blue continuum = 54.2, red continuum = 54.2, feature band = 55.5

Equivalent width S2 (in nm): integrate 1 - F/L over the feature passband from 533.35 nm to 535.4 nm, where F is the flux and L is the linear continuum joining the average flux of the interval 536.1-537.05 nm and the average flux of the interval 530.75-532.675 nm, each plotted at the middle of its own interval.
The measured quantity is 0.061 nm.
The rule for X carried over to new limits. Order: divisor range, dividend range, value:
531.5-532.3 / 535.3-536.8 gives 1.05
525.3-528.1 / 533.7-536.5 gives 1.01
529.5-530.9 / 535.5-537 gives 1.04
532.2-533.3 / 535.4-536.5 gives 1.07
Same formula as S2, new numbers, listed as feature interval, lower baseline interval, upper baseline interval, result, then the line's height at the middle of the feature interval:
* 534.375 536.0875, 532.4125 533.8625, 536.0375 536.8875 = 0.00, 56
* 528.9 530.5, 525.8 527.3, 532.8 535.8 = 0.01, 54.5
